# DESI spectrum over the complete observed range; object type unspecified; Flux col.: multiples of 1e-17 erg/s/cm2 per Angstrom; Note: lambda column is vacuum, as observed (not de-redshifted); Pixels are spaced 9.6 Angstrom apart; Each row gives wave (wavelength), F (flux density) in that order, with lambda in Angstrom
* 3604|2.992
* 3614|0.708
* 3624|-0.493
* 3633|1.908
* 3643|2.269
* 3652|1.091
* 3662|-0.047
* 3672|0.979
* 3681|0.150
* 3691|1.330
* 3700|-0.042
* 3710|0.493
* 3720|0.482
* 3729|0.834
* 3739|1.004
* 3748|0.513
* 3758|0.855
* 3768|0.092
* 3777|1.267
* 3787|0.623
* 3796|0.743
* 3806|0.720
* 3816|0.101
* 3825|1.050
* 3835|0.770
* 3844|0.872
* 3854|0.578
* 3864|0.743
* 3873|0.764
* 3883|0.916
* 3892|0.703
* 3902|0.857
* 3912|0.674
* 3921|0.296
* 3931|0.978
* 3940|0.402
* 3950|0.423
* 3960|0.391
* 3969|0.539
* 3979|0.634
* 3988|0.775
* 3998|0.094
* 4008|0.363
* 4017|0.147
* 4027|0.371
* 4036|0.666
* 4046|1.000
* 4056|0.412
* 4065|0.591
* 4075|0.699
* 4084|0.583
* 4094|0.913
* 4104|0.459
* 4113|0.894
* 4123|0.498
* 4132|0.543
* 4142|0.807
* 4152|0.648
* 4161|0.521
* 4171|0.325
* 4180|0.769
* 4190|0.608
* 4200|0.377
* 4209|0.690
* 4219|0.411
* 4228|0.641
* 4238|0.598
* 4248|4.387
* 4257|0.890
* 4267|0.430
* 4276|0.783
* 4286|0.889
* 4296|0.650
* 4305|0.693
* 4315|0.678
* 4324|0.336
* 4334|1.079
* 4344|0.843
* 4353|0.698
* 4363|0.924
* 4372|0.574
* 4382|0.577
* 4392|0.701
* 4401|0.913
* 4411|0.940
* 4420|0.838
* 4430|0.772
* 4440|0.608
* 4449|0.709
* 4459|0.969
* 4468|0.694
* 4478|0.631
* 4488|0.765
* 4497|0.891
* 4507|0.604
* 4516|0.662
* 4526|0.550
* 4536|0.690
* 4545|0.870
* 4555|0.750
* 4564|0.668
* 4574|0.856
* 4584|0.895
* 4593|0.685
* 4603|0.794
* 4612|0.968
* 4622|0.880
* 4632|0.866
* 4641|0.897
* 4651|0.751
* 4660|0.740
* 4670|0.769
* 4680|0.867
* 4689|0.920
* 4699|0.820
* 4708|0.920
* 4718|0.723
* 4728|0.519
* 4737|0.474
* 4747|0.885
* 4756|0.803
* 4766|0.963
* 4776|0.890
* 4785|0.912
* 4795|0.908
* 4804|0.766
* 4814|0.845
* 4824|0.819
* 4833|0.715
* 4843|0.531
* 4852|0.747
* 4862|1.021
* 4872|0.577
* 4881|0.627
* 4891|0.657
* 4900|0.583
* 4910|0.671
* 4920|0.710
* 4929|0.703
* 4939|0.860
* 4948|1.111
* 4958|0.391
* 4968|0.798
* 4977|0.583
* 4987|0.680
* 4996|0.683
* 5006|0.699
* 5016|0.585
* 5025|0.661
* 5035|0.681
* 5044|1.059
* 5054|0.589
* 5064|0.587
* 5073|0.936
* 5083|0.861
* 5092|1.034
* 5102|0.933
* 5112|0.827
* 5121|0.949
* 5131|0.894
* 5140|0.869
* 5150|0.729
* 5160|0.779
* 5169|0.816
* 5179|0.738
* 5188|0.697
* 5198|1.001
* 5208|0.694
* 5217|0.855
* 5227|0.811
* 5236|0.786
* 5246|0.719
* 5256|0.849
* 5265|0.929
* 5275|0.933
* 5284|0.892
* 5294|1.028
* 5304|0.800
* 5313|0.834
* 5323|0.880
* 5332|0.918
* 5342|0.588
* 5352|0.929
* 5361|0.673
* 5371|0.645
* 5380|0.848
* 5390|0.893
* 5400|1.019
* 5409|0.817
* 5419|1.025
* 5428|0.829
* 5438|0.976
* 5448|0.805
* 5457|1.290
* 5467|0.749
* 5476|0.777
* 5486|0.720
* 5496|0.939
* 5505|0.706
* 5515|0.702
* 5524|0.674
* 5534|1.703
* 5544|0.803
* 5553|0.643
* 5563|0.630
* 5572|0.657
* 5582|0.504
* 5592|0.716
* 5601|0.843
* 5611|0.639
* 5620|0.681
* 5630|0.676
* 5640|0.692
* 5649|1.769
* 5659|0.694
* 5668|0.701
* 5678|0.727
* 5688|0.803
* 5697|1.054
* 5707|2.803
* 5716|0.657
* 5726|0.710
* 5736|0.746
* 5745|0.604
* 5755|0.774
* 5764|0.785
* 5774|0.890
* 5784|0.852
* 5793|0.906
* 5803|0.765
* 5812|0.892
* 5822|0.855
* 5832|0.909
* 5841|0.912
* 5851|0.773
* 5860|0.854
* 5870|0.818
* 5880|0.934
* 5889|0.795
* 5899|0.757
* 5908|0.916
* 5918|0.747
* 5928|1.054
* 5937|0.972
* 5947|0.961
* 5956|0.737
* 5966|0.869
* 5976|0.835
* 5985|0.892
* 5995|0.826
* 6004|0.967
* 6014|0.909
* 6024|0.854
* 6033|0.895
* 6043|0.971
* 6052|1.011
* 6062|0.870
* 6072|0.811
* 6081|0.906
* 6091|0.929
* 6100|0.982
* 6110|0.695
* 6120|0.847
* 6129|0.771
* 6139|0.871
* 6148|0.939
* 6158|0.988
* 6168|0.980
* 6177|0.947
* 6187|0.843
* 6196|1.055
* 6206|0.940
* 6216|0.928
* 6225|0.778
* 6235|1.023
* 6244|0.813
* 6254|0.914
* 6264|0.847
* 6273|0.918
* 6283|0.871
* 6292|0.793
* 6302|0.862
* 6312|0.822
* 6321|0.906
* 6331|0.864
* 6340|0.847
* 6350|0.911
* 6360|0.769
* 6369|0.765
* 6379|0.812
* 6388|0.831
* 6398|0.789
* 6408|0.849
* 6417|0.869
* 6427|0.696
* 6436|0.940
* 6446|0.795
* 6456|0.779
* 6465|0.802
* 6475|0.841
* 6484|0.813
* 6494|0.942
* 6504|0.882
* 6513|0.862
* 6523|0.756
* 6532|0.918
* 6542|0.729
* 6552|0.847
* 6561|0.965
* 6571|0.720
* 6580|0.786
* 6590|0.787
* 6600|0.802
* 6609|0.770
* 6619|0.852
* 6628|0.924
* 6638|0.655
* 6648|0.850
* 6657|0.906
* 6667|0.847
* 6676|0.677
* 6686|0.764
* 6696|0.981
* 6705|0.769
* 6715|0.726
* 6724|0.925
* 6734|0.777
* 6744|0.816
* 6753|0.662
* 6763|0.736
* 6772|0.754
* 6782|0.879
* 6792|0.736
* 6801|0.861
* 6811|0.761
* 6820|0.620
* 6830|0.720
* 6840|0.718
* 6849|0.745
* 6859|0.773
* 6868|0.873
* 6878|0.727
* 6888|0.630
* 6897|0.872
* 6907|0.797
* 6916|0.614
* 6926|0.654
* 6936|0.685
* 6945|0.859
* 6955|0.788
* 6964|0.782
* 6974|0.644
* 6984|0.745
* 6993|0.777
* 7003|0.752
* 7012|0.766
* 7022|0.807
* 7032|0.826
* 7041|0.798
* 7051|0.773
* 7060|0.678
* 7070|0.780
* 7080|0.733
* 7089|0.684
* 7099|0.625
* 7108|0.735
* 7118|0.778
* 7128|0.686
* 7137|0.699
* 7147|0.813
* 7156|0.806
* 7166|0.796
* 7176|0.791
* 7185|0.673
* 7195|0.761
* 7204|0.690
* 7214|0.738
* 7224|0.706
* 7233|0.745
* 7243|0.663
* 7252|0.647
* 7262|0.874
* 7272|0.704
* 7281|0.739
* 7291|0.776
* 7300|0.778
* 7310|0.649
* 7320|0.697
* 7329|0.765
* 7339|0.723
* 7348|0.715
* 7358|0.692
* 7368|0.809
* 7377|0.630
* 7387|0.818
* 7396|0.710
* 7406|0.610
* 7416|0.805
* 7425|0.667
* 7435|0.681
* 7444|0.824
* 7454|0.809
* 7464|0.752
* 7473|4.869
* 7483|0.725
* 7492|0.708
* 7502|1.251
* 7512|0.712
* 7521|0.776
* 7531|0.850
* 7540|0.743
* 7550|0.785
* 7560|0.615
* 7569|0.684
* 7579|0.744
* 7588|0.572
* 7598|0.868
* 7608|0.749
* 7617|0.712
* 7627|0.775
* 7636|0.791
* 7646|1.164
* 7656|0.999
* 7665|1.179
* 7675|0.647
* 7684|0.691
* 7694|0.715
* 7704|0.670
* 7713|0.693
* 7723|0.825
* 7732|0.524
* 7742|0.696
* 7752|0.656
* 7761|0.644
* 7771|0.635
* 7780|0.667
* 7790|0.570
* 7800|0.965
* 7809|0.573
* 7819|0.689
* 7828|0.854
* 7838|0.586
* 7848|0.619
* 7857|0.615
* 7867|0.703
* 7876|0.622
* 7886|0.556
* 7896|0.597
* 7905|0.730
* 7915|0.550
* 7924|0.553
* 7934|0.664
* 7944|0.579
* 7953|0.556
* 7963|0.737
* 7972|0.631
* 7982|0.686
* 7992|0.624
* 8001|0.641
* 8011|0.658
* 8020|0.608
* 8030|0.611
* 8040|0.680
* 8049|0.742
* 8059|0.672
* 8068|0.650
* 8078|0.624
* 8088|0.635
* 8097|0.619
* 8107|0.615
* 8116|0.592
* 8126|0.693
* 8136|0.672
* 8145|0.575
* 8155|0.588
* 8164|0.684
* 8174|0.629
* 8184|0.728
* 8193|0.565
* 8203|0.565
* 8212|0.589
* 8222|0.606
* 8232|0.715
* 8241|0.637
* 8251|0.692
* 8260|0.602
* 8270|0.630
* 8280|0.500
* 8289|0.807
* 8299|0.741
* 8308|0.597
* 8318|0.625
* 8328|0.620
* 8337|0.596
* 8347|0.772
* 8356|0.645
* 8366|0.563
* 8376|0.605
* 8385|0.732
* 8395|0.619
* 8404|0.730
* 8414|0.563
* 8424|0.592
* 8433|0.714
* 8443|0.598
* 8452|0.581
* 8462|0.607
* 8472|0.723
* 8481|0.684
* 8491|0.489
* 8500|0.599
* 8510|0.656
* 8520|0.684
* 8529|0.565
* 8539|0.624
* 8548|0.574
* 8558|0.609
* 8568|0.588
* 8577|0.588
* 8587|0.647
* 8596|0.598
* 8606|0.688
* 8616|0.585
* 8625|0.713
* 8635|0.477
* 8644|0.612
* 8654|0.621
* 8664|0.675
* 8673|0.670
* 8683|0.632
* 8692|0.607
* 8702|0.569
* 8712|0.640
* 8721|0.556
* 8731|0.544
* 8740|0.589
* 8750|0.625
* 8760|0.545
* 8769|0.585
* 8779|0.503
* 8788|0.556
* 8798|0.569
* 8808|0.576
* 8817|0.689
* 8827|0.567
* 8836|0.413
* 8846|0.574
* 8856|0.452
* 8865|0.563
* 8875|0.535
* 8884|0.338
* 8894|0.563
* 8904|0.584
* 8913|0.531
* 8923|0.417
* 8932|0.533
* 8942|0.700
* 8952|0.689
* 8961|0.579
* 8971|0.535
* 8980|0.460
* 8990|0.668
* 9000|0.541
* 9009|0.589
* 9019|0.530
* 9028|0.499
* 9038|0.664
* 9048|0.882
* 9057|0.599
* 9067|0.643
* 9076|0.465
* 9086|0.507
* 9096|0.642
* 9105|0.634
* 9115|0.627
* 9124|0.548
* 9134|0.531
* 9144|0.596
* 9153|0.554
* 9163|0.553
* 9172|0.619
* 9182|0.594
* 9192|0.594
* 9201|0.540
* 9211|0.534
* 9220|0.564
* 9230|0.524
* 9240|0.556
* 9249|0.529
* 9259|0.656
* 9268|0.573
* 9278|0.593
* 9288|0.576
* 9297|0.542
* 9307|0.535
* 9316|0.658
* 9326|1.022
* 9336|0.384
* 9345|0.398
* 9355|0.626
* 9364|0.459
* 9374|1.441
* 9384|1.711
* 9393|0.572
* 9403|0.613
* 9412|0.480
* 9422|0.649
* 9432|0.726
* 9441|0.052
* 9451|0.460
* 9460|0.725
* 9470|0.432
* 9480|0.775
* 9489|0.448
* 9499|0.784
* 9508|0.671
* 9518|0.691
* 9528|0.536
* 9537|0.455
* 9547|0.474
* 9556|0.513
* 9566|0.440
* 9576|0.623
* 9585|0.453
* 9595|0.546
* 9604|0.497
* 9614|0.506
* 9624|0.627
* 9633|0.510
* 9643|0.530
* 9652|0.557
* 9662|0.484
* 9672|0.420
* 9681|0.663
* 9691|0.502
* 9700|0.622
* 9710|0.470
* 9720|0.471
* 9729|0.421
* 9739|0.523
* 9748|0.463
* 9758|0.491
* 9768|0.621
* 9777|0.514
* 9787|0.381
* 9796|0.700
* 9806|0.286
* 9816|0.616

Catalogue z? 0.14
